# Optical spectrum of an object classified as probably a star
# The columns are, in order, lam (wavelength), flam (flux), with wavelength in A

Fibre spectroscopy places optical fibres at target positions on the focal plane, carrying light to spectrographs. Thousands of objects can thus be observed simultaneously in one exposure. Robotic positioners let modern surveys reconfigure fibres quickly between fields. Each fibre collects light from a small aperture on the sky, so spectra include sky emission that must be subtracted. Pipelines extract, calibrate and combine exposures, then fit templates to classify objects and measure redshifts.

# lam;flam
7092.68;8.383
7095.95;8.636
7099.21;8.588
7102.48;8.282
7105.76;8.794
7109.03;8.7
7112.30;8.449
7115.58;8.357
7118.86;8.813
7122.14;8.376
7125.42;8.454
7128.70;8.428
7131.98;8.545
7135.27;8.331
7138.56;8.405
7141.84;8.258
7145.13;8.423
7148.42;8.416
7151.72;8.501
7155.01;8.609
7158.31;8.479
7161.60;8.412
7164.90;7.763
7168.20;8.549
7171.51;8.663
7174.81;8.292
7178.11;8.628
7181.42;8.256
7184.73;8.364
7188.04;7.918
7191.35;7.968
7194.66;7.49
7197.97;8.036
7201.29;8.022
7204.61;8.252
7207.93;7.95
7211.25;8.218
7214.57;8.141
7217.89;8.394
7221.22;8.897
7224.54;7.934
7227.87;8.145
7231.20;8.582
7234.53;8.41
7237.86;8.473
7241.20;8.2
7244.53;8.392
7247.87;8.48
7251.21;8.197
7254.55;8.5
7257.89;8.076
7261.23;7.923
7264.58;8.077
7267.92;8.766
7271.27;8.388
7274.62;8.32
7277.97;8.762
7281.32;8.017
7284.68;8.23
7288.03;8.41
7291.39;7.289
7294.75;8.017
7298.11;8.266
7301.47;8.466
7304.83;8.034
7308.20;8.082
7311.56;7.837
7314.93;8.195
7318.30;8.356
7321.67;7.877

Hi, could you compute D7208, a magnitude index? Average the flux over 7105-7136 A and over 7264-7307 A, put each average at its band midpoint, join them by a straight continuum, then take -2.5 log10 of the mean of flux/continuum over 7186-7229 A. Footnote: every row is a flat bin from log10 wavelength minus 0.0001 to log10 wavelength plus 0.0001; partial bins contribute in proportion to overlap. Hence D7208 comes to 0.035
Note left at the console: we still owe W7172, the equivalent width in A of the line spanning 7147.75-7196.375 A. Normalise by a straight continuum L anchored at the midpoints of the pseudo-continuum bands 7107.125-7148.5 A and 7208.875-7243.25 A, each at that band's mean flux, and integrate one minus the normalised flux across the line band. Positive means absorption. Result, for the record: 0.70 A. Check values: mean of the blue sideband 8.46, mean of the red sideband 8.33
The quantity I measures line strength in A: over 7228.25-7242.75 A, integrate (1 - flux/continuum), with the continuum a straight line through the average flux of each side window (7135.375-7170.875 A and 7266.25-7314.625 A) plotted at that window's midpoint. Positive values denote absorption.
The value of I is -0.20 A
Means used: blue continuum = 8.39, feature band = 8.39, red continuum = 8.21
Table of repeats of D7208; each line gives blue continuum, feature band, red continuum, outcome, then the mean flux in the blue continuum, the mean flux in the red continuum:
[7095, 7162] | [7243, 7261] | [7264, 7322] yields 0.00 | 8.49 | 8.2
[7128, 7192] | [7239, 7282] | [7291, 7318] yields -0.02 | 8.37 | 8.08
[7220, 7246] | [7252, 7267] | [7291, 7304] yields 0.01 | 8.37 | 8.08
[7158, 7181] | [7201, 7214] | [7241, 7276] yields 0.03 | 8.39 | 8.31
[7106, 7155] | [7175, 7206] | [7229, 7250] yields 0.04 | 8.48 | 8.41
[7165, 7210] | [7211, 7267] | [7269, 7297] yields -0.02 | 8.17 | 8.19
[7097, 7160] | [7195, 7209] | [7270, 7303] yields 0.05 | 8.49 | 8.21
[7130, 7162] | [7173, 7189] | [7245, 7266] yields 0.01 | 8.44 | 8.22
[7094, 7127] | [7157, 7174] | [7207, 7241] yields 0.01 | 8.54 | 8.32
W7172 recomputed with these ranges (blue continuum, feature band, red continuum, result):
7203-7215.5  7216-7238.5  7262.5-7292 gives -0.6 A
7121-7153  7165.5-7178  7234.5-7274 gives -0.1 A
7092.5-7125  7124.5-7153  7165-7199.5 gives -0.1 A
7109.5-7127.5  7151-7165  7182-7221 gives -0.2 A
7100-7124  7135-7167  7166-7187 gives 0.4 A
